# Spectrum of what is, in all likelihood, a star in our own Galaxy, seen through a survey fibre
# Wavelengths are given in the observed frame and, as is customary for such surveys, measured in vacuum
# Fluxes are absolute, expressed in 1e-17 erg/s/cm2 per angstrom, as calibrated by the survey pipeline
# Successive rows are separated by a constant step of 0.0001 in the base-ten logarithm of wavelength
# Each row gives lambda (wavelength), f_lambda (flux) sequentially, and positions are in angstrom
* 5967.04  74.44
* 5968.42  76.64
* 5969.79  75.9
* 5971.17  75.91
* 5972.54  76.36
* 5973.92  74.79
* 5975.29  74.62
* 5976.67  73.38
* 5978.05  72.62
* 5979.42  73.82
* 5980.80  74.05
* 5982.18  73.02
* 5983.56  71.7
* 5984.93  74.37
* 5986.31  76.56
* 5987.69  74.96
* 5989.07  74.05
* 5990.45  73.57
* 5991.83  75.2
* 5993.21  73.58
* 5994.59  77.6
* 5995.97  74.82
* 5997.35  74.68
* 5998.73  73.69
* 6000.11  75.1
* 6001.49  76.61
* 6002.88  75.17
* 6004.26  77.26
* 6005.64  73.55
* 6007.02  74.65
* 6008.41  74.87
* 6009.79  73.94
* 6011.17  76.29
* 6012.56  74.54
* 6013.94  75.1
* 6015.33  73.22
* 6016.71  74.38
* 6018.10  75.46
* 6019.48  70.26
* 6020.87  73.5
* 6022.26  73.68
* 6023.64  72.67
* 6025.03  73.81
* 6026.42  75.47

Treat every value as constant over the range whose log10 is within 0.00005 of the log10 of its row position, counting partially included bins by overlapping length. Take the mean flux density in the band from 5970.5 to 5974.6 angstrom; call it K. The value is 75.7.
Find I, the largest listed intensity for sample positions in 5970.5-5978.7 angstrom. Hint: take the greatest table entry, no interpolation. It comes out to 76.36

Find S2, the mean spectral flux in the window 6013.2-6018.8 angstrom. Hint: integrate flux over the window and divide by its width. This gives 74.6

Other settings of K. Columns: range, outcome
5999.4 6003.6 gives 75.6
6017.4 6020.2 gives 72.8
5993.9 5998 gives 75.7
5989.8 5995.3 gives 75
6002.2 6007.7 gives 75.3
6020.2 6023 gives 73.7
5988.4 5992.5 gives 74.2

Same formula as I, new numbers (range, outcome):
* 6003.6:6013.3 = 77.26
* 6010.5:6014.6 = 76.29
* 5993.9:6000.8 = 77.6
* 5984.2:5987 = 76.56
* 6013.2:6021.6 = 75.46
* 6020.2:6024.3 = 73.68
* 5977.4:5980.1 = 73.82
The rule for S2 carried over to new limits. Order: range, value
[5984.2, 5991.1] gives 74.7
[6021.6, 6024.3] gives 73.4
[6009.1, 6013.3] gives 75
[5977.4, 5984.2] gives 73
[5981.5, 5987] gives 74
